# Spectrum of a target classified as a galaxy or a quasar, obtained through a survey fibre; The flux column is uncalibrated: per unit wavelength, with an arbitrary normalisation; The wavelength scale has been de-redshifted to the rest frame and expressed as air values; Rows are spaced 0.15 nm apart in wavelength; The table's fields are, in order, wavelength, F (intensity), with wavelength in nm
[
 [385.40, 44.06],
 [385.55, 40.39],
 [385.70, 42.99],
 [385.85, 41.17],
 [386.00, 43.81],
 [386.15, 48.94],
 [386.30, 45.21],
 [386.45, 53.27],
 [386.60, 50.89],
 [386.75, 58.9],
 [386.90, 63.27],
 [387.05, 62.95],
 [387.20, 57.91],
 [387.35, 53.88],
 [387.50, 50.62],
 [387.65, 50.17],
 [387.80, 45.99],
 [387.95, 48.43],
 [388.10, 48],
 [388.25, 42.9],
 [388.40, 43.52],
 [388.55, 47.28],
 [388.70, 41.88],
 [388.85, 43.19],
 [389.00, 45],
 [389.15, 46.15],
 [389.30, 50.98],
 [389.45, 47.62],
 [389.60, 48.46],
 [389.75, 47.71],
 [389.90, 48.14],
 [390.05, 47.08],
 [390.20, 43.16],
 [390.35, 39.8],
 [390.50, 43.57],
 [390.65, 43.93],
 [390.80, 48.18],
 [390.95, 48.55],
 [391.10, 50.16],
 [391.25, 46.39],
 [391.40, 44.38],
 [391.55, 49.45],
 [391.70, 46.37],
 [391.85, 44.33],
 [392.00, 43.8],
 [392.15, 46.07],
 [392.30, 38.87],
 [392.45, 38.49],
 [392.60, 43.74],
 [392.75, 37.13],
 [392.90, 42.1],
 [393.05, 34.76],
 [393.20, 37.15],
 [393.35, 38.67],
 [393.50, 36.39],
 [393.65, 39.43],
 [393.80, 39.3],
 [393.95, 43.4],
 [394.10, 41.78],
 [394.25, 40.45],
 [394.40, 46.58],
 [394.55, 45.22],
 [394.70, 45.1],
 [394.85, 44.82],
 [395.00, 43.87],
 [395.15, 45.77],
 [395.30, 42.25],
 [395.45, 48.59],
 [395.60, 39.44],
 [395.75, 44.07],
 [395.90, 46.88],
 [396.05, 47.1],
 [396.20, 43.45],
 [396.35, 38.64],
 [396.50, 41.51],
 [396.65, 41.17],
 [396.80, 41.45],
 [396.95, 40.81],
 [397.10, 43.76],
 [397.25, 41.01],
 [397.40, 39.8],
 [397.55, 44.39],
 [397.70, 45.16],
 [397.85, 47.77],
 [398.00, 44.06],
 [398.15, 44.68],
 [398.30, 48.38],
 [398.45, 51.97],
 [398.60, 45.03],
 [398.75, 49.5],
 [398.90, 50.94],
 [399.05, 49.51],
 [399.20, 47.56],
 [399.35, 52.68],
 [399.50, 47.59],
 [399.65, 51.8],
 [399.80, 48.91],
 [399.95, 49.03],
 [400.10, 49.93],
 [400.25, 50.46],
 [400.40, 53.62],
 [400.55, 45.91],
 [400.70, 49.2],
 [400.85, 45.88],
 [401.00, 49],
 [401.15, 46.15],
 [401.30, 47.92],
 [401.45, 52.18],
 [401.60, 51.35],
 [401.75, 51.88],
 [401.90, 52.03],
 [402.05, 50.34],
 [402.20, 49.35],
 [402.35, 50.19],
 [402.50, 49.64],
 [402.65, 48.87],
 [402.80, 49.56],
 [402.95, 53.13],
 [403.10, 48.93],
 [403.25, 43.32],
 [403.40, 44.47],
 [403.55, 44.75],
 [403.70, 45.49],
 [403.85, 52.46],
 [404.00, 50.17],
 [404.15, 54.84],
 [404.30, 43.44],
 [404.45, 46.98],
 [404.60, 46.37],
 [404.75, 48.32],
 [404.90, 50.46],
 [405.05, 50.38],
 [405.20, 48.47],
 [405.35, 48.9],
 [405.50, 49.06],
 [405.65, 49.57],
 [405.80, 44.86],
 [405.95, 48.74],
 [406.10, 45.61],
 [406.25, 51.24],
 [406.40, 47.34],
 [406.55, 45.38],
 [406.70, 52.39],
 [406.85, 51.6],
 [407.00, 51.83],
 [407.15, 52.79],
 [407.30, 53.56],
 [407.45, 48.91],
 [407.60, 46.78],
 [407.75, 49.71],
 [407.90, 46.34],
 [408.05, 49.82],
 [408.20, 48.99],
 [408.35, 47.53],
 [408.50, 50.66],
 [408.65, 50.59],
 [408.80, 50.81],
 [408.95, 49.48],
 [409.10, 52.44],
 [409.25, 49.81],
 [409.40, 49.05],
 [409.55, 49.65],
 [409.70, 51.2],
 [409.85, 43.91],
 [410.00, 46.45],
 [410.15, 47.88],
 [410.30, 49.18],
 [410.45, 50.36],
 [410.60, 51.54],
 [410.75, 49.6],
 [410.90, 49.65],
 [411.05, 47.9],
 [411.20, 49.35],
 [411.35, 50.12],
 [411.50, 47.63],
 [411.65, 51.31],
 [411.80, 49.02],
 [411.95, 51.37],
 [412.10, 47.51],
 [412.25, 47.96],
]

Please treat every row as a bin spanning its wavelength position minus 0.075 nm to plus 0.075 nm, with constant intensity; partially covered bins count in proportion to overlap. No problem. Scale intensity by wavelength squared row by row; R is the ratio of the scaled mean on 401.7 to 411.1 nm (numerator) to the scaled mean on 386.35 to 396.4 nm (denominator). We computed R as 1.16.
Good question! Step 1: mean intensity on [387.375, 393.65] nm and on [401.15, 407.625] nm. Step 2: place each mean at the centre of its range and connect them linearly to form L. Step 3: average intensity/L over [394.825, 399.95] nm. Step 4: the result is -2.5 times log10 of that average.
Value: 0.03 mag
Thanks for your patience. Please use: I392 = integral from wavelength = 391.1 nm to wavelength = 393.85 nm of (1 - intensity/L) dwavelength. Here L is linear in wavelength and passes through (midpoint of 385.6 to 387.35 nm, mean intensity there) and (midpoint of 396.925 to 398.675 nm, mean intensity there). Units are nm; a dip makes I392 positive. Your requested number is 0.36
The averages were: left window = 51.7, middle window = 41.7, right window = 44.8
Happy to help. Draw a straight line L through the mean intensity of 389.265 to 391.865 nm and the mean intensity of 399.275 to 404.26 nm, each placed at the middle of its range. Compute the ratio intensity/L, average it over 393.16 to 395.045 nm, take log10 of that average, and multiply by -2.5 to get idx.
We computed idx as 0.139 mag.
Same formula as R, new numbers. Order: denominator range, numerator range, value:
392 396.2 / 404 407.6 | 1.24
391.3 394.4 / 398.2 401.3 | 1.23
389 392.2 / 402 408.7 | 1.14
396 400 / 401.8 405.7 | 1.10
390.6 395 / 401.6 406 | 1.20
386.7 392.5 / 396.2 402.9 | 1.05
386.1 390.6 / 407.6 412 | 1.13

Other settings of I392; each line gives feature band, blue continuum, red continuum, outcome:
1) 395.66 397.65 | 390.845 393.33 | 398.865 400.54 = 0.20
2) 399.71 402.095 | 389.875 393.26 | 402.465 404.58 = -0.12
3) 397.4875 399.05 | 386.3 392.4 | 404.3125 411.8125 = 0.04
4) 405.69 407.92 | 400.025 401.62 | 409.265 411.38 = -0.01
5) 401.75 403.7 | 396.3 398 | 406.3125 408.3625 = -0.10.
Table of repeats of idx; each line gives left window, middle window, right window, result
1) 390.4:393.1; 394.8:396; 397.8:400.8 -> 0.044 mag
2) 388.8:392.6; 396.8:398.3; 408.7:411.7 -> 0.078 mag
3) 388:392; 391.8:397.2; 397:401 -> 0.115 mag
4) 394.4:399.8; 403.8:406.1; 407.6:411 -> -0.020 mag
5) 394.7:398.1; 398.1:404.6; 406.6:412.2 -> -0.074 mag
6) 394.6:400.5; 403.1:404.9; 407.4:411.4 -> 0.004 mag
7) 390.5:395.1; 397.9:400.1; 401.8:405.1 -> -0.053 mag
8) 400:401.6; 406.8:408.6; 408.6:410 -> -0.010 mag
